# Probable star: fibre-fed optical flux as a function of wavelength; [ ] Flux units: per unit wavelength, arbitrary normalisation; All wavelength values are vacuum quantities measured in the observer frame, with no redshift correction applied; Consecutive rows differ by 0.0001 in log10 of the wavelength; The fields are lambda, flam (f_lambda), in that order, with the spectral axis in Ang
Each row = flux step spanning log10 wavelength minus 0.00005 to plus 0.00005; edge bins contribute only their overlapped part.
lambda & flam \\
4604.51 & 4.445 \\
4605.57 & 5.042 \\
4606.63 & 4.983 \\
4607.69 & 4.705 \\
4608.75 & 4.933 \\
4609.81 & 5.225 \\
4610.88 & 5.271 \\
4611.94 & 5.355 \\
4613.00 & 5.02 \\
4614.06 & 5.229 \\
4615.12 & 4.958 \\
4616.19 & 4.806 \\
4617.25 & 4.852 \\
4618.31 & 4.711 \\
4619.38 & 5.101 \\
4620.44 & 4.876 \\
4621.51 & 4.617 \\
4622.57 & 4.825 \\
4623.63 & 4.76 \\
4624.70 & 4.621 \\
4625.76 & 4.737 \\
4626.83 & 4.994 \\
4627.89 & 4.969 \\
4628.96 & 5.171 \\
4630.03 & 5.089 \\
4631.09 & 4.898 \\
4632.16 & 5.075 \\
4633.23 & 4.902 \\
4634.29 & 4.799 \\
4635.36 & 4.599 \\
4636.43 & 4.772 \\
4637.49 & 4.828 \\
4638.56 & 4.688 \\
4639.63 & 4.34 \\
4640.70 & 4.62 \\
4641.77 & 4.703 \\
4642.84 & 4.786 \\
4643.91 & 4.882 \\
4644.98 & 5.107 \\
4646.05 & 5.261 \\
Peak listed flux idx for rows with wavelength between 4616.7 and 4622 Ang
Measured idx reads 5.101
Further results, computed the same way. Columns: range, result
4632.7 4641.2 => 4.902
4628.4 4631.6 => 5.171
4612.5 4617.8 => 5.229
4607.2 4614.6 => 5.355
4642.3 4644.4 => 4.882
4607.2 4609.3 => 4.933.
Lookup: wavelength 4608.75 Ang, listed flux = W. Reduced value 4.933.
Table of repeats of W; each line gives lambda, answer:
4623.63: 4.76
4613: 5.02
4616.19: 4.806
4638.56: 4.688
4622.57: 4.825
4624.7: 4.621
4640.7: 4.62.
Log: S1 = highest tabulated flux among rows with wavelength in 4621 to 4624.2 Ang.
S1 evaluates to 4.825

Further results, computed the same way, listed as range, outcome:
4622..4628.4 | 4.994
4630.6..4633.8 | 5.075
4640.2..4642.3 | 4.703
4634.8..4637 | 4.772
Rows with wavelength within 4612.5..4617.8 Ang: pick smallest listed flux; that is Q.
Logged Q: 4.806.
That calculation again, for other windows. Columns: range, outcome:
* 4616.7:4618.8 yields 4.711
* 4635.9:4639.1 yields 4.688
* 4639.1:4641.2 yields 4.34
